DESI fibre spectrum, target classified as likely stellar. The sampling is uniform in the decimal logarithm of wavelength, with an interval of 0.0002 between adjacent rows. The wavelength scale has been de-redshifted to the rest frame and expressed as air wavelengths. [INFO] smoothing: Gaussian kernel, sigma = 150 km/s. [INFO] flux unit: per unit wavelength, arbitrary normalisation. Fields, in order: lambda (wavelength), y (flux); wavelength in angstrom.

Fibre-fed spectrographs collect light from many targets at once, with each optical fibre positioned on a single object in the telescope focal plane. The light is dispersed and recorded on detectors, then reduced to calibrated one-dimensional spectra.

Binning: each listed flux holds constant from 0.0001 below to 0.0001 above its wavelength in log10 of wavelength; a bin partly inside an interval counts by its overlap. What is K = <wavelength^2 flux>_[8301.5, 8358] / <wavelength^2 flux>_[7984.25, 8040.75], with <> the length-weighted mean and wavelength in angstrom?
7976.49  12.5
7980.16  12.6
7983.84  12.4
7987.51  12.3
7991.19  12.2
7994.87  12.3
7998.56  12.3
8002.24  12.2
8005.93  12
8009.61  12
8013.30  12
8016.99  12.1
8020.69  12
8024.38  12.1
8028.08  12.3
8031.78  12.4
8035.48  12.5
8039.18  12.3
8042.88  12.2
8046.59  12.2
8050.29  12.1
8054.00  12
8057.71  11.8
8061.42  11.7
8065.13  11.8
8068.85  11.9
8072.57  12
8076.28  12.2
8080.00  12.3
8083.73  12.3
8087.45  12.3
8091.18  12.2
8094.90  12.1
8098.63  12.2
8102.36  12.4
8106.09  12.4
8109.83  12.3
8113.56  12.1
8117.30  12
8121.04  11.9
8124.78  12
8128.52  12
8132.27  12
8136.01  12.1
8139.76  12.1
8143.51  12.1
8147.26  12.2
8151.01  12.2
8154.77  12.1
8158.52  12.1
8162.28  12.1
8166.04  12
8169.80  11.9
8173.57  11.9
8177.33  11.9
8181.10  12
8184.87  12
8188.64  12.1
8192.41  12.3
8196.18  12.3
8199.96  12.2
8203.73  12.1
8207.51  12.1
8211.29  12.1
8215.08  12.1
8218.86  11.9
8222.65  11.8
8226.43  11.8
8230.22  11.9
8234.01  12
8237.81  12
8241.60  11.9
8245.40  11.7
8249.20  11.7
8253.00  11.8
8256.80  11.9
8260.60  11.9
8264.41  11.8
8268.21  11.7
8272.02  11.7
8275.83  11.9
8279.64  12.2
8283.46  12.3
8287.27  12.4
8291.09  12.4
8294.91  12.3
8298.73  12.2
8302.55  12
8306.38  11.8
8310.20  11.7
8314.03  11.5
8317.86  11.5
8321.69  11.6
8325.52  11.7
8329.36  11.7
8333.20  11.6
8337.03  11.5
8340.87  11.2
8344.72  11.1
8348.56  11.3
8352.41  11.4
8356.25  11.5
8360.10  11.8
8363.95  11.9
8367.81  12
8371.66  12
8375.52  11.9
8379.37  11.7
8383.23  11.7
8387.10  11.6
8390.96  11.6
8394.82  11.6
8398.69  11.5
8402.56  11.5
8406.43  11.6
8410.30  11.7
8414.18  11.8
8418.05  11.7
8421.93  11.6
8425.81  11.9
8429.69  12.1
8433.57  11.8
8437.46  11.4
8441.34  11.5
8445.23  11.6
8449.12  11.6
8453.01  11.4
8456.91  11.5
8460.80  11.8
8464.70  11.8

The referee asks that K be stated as 1.02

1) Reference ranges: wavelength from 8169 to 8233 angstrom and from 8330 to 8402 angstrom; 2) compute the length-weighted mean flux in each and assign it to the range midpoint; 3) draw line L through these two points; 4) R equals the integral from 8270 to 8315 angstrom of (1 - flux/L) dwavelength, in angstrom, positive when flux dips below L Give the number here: -1.0 angstrom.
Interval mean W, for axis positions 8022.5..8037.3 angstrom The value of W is 12.3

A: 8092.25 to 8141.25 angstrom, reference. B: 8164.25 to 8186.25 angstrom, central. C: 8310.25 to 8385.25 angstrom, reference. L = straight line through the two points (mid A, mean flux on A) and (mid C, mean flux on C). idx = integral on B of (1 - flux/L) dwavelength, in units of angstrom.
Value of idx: 0.1 angstrom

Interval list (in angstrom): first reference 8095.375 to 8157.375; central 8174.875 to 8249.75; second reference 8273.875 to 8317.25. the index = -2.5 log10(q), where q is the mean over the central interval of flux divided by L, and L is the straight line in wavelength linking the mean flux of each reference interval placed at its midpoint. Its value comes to 0.01 mag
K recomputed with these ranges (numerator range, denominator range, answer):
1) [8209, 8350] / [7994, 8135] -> 1.03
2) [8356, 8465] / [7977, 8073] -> 1.06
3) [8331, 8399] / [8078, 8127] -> 1.02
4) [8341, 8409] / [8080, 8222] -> 1.01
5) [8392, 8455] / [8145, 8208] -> 1.02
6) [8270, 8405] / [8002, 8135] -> 1.04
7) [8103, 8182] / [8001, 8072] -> 1.03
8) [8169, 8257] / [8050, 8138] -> 1.02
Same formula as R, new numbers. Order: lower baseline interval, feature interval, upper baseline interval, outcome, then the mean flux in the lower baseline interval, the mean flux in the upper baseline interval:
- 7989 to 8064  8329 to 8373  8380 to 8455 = 0.6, 12.1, 11.6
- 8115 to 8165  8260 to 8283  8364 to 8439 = 0.0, 12.1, 11.7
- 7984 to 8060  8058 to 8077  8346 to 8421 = 0.3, 12.2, 11.7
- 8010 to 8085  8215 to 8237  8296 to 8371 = -0.2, 12.1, 11.6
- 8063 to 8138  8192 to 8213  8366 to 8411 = -0.4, 12.1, 11.7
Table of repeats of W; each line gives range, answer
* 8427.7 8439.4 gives 11.8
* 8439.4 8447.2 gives 11.6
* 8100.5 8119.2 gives 12.2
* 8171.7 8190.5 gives 12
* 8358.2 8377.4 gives 11.9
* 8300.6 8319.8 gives 11.7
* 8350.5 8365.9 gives 11.7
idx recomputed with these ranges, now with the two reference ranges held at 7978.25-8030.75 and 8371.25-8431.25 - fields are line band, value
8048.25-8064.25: 0.3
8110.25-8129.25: 0.1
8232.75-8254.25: 0.1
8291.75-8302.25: -0.3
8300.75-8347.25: 0.9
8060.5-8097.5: 0.1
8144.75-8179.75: -0.1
